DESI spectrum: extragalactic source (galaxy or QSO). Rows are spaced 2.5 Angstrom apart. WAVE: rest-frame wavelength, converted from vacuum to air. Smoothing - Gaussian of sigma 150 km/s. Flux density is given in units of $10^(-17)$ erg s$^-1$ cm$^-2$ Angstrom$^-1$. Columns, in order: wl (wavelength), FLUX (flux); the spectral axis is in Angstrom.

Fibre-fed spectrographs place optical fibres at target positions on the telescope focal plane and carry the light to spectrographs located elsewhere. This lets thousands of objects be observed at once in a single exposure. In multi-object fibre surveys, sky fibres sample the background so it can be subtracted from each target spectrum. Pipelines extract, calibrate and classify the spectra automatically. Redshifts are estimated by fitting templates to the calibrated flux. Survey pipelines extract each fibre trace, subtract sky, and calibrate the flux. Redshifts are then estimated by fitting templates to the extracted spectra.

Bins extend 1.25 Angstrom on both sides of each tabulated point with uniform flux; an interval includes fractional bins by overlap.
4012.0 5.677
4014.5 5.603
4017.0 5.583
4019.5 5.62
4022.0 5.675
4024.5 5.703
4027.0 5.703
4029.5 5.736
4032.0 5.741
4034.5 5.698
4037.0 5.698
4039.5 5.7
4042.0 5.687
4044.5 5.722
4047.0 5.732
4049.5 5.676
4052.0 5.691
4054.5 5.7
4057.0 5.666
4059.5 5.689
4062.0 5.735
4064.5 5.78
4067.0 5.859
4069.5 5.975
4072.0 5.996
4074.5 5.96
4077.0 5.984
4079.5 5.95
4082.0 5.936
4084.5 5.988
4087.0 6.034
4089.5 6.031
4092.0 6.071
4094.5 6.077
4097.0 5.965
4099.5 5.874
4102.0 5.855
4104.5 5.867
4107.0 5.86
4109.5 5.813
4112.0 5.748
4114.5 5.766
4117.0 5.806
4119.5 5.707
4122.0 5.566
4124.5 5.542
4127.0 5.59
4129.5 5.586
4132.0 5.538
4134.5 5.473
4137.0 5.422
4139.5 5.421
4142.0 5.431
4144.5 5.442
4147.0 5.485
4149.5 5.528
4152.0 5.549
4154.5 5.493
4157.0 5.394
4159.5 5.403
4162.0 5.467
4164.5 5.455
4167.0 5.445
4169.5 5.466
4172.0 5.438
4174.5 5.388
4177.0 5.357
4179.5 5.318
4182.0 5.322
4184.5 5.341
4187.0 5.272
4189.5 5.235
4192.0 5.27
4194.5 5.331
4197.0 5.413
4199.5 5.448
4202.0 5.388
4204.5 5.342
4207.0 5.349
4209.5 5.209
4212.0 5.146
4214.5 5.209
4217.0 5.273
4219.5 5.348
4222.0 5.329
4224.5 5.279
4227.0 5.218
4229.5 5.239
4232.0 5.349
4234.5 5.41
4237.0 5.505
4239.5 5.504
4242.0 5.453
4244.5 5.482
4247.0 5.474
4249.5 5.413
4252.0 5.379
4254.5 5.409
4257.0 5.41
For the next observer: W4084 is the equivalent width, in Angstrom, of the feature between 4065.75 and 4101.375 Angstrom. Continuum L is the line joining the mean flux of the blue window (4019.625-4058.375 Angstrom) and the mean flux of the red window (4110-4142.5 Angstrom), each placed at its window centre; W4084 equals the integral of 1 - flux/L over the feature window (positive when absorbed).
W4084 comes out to -2.1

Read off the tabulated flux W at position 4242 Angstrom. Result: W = 5.453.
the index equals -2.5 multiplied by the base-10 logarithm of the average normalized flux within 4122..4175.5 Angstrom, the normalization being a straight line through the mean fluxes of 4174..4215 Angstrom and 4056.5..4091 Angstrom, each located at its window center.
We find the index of 0.01 mag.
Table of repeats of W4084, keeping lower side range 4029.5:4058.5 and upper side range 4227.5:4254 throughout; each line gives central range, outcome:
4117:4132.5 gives -0.1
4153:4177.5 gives 0.4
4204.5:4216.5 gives 0.5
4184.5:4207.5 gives 0.6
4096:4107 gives -0.5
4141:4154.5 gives 0.2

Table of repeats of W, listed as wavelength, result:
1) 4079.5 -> 5.95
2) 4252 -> 5.379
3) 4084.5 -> 5.988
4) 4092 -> 6.071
